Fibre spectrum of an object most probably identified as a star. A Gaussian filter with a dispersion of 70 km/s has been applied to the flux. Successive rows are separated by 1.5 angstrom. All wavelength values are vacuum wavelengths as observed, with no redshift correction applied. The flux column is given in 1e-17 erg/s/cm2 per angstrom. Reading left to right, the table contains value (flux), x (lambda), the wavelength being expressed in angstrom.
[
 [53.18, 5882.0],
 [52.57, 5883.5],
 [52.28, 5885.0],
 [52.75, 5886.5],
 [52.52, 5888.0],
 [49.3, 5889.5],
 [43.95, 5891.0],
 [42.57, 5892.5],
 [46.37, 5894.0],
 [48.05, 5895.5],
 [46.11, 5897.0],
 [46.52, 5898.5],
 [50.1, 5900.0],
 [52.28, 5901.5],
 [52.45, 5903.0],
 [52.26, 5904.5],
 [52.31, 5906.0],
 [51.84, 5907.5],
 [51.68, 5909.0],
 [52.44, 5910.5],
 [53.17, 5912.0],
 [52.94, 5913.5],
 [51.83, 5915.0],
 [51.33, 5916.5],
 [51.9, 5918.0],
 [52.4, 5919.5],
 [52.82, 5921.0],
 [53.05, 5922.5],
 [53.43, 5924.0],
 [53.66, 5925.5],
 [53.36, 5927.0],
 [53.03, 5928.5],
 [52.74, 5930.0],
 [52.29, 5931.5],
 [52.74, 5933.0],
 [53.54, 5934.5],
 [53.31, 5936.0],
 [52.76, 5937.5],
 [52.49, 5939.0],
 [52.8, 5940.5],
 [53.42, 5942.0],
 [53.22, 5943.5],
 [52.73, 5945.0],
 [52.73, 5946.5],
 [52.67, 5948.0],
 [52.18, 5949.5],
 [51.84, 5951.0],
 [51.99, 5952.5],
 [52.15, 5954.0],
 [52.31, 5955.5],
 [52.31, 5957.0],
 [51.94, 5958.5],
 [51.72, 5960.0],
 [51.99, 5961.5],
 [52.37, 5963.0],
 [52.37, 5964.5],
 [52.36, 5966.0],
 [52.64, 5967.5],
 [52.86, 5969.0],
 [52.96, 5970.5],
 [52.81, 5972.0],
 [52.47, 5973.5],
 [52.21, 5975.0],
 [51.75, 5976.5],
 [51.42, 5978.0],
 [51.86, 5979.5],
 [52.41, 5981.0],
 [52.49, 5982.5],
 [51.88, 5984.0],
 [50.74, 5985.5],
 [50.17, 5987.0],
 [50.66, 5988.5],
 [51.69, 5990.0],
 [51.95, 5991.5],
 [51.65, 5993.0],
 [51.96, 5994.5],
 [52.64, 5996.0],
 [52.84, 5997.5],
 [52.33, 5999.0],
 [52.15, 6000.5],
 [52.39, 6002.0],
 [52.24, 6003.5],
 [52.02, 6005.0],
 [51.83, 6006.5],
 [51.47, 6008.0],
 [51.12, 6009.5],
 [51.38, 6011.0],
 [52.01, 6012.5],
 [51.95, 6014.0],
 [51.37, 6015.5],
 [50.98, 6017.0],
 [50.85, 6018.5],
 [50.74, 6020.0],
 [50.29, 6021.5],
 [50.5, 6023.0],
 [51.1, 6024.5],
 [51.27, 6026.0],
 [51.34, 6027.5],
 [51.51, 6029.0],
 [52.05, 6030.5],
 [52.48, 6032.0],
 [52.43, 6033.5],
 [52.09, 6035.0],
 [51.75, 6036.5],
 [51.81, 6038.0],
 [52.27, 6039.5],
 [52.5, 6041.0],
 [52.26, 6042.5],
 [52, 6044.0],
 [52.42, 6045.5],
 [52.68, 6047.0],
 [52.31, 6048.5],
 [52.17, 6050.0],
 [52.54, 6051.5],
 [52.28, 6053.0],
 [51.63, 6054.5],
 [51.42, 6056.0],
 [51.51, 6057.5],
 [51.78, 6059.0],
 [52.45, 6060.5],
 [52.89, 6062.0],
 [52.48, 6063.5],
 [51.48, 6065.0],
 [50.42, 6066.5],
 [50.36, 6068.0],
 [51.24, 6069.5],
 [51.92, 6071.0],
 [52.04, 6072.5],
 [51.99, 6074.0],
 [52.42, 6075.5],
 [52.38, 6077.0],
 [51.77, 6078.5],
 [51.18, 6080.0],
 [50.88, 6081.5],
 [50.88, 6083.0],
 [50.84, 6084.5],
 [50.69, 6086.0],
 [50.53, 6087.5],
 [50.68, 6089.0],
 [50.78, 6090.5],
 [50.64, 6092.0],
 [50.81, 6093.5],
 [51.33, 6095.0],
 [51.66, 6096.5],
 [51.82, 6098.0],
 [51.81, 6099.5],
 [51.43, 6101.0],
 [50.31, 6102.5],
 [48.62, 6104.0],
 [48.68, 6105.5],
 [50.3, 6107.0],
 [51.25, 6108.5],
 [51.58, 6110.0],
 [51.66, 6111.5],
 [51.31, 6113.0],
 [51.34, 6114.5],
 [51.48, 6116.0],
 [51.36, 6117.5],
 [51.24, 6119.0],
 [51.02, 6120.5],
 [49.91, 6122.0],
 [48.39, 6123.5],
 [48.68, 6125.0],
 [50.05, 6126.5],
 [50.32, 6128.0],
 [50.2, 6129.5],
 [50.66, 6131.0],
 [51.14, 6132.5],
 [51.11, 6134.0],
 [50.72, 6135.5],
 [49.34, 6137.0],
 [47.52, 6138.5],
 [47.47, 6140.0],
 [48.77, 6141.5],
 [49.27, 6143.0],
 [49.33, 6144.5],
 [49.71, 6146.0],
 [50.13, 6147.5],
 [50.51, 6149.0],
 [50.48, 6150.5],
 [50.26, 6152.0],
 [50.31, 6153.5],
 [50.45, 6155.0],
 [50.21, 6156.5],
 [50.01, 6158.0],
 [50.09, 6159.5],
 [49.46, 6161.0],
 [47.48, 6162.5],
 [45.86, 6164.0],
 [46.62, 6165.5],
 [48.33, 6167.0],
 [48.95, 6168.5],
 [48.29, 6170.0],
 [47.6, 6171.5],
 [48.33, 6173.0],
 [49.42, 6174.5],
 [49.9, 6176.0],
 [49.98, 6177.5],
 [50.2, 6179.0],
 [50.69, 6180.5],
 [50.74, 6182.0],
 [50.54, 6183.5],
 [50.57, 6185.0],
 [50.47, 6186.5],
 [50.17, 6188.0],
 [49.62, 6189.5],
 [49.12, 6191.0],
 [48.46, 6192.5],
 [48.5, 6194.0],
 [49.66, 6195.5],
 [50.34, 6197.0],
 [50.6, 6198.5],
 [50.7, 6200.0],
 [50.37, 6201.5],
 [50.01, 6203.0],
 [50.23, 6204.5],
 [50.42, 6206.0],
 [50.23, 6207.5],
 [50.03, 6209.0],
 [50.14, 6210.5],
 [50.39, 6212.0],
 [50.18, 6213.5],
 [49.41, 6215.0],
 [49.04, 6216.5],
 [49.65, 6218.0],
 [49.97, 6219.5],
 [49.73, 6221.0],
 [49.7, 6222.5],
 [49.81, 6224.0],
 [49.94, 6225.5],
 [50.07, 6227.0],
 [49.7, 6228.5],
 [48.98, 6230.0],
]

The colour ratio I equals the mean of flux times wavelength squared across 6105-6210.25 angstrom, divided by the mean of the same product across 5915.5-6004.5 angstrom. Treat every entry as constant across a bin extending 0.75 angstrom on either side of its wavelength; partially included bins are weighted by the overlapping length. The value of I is 1.02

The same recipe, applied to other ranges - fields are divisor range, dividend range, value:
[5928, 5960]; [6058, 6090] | 1.02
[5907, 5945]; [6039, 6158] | 1.02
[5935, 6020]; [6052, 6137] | 1.02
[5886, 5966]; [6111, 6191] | 1.04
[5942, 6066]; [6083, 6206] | 1.01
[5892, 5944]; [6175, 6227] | 1.06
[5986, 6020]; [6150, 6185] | 1.01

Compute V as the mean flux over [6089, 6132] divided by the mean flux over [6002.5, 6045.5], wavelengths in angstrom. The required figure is 1.0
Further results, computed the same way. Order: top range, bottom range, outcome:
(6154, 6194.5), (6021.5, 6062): 0.95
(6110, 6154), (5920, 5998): 0.96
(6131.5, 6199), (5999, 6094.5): 0.96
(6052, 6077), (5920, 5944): 0.98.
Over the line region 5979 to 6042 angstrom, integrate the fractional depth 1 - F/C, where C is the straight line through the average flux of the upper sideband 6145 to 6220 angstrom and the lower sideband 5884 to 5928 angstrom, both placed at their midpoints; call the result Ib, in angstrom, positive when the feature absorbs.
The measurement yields -1.58 angstrom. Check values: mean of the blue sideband 50.9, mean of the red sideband 49.7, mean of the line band 51.7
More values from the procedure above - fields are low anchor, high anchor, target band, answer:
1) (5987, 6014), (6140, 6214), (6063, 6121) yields -0.5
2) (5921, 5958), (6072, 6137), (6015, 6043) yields 0.1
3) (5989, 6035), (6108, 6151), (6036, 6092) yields -0.7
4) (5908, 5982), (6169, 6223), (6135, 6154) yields 0.3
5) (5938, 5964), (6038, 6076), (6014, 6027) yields 0.3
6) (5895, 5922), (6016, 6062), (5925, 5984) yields -1.2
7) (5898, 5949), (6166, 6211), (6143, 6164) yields 0.2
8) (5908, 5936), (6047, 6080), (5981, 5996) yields 0.2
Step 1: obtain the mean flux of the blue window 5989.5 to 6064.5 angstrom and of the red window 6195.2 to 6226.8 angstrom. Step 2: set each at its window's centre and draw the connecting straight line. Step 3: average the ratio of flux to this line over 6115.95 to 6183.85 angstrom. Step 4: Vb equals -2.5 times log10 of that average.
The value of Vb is 0.023 mag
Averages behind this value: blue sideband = 51.9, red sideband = 50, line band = 49.6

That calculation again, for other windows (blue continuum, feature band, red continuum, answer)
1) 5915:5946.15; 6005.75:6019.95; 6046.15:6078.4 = 0.02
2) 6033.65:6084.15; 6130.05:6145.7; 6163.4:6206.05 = 0.02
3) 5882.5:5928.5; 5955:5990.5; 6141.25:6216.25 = -0.03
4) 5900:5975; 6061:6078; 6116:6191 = -0.02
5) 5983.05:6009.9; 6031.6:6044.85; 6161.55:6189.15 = -0.02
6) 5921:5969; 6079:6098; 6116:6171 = -0.01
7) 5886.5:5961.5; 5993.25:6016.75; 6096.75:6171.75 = -0.02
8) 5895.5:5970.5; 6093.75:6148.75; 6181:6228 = 0.01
